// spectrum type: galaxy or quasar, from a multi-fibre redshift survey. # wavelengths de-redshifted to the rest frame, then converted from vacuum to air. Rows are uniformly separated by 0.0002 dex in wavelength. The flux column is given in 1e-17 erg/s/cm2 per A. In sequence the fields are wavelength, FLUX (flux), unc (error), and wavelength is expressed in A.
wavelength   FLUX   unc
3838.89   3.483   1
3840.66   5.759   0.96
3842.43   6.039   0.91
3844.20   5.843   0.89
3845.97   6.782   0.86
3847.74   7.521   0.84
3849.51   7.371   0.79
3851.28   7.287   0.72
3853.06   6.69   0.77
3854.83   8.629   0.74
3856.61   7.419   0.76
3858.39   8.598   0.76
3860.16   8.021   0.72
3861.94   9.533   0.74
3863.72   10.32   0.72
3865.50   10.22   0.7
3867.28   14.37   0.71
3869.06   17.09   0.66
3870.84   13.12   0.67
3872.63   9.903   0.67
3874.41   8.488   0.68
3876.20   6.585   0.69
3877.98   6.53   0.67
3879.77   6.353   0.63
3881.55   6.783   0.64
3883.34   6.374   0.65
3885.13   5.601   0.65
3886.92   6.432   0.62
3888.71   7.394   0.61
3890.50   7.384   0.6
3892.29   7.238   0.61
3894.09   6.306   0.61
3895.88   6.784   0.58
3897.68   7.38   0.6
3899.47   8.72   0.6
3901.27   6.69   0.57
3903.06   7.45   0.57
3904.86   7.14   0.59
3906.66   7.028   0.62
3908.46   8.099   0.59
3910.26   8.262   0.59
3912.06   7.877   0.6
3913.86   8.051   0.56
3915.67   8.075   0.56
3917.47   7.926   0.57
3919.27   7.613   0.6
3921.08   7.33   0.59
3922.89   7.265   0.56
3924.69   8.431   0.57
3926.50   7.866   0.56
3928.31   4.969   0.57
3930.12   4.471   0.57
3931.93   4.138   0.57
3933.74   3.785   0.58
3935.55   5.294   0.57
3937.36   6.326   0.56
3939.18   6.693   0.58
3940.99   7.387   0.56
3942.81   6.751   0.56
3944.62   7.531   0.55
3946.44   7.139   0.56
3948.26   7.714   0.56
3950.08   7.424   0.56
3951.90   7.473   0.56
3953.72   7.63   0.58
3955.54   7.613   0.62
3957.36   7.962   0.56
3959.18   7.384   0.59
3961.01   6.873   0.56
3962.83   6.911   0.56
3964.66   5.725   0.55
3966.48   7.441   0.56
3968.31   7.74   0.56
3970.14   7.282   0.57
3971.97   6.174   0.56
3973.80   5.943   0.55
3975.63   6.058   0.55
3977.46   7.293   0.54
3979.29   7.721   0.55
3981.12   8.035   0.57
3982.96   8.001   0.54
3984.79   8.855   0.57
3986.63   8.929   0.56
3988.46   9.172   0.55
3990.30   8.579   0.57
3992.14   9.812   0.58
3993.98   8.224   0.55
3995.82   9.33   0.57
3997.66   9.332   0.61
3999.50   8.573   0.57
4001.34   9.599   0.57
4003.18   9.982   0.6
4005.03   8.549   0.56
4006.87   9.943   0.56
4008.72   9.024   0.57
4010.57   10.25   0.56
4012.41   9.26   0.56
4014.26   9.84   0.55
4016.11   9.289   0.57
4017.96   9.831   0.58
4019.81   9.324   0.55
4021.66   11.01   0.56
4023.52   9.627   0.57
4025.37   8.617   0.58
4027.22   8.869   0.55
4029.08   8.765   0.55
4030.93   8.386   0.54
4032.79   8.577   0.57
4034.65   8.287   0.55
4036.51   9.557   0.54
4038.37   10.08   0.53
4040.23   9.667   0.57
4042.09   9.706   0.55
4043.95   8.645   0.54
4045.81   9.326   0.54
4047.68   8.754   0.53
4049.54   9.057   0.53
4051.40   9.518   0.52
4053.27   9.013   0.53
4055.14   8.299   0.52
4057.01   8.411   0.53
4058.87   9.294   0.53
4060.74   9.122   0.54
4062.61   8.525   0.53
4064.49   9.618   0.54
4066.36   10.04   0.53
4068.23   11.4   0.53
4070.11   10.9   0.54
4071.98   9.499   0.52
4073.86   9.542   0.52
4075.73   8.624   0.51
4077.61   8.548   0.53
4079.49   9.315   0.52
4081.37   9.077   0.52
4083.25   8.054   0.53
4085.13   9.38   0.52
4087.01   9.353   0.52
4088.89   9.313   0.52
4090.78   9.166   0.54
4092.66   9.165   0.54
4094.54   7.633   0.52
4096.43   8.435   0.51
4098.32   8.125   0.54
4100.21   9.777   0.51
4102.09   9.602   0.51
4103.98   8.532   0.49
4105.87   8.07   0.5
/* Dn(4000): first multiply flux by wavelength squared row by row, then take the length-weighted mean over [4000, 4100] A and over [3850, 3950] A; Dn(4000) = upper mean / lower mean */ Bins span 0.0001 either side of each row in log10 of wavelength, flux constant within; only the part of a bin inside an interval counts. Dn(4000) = 1.30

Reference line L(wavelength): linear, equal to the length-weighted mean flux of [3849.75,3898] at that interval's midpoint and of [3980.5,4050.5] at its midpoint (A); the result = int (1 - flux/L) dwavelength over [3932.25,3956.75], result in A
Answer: 5.6 A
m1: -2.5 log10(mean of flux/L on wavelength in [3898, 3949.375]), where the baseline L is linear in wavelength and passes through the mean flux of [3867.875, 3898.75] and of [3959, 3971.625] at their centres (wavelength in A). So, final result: 0.08 mag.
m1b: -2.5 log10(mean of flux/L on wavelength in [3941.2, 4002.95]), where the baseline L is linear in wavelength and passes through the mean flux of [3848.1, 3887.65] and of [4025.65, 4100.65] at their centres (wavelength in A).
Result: 0.148 mag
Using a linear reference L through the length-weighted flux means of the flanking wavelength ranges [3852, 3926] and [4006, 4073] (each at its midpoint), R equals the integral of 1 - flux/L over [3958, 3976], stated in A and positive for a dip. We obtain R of 4.1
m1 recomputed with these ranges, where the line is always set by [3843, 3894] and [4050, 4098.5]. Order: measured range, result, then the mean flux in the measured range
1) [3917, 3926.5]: 0.11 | 7.72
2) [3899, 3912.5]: 0.11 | 7.62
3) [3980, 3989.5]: 0.02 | 8.58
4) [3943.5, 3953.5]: 0.16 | 7.45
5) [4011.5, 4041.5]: -0.04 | 9.31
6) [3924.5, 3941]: 0.43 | 5.75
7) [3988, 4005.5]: -0.04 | 9.13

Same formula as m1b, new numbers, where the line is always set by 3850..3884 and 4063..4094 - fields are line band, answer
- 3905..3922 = 0.18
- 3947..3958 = 0.21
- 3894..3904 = 0.24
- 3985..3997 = 0.03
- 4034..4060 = 0.03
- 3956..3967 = 0.29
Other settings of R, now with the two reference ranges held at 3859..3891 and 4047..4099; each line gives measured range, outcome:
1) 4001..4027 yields -1.4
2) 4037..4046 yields -0.4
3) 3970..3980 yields 2.6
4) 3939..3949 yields 2.0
